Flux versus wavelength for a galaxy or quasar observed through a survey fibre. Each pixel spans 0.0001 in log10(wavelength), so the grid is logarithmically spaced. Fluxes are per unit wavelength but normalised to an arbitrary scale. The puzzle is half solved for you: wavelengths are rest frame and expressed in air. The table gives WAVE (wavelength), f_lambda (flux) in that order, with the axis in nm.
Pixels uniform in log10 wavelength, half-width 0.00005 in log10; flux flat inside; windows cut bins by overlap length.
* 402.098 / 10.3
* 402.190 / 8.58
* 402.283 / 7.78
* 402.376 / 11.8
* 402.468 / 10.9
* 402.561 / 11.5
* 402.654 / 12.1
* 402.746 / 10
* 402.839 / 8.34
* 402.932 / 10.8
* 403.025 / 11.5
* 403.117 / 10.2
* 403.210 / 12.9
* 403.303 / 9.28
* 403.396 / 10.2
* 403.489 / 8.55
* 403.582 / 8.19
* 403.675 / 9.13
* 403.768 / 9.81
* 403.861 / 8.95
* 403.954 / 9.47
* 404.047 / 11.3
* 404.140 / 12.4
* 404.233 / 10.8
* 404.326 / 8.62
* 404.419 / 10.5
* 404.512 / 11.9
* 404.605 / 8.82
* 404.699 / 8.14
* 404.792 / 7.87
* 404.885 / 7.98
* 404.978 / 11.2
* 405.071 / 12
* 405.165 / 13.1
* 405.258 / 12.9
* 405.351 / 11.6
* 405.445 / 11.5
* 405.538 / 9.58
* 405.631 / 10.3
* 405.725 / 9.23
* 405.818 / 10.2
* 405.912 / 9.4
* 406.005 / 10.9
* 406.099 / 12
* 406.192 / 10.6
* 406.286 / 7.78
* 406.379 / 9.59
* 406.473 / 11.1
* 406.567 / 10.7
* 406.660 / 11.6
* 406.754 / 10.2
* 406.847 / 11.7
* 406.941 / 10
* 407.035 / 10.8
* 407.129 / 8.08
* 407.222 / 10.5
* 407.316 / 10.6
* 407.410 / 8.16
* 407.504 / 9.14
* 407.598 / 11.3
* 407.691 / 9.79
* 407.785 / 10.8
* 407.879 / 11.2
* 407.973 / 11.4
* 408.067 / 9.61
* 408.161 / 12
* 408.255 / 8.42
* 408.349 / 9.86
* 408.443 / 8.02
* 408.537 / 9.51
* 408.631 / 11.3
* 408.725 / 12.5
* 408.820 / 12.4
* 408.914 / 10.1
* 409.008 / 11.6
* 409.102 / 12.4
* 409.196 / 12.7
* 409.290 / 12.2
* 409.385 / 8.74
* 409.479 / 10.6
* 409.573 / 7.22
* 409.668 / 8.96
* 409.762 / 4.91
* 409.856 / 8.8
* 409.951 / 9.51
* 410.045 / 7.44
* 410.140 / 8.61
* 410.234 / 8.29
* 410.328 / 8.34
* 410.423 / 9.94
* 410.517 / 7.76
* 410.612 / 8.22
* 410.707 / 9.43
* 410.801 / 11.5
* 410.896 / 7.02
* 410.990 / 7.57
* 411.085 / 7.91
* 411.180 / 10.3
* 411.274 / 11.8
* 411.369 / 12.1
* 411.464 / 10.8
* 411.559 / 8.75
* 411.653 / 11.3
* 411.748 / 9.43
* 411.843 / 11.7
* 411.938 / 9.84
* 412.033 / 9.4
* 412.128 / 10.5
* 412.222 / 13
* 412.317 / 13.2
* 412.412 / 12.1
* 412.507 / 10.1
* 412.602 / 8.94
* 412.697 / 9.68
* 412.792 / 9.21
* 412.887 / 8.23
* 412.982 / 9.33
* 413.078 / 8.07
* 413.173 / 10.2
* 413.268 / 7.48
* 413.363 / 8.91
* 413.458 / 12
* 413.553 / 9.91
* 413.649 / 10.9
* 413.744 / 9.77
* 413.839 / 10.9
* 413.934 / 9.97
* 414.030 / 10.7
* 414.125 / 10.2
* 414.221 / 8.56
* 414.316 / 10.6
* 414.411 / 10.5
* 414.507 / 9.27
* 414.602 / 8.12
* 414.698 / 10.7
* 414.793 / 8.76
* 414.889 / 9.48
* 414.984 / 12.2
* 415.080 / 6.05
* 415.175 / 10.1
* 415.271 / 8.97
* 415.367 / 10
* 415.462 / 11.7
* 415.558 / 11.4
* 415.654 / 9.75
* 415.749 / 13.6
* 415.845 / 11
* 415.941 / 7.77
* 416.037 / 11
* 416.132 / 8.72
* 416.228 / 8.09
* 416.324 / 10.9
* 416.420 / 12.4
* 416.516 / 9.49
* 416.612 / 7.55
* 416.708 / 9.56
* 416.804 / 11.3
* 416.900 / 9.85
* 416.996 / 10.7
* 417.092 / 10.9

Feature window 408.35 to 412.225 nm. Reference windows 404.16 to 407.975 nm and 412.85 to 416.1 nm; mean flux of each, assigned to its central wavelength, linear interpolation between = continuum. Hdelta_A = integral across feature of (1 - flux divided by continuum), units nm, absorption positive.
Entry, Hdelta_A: 0.13 nm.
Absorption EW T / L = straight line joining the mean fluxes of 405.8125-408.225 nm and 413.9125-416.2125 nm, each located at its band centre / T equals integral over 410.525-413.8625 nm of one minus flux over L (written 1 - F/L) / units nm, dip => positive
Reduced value 0.04 nm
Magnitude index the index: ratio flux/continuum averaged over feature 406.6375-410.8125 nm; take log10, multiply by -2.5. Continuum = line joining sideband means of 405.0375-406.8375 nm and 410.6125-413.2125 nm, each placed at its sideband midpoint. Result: 0.06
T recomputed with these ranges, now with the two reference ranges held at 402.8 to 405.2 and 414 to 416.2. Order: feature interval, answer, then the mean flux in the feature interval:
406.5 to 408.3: -0.054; 10.3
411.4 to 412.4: -0.088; 10.9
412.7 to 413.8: 0.054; 9.48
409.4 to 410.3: 0.155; 8.29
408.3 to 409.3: -0.109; 11.1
